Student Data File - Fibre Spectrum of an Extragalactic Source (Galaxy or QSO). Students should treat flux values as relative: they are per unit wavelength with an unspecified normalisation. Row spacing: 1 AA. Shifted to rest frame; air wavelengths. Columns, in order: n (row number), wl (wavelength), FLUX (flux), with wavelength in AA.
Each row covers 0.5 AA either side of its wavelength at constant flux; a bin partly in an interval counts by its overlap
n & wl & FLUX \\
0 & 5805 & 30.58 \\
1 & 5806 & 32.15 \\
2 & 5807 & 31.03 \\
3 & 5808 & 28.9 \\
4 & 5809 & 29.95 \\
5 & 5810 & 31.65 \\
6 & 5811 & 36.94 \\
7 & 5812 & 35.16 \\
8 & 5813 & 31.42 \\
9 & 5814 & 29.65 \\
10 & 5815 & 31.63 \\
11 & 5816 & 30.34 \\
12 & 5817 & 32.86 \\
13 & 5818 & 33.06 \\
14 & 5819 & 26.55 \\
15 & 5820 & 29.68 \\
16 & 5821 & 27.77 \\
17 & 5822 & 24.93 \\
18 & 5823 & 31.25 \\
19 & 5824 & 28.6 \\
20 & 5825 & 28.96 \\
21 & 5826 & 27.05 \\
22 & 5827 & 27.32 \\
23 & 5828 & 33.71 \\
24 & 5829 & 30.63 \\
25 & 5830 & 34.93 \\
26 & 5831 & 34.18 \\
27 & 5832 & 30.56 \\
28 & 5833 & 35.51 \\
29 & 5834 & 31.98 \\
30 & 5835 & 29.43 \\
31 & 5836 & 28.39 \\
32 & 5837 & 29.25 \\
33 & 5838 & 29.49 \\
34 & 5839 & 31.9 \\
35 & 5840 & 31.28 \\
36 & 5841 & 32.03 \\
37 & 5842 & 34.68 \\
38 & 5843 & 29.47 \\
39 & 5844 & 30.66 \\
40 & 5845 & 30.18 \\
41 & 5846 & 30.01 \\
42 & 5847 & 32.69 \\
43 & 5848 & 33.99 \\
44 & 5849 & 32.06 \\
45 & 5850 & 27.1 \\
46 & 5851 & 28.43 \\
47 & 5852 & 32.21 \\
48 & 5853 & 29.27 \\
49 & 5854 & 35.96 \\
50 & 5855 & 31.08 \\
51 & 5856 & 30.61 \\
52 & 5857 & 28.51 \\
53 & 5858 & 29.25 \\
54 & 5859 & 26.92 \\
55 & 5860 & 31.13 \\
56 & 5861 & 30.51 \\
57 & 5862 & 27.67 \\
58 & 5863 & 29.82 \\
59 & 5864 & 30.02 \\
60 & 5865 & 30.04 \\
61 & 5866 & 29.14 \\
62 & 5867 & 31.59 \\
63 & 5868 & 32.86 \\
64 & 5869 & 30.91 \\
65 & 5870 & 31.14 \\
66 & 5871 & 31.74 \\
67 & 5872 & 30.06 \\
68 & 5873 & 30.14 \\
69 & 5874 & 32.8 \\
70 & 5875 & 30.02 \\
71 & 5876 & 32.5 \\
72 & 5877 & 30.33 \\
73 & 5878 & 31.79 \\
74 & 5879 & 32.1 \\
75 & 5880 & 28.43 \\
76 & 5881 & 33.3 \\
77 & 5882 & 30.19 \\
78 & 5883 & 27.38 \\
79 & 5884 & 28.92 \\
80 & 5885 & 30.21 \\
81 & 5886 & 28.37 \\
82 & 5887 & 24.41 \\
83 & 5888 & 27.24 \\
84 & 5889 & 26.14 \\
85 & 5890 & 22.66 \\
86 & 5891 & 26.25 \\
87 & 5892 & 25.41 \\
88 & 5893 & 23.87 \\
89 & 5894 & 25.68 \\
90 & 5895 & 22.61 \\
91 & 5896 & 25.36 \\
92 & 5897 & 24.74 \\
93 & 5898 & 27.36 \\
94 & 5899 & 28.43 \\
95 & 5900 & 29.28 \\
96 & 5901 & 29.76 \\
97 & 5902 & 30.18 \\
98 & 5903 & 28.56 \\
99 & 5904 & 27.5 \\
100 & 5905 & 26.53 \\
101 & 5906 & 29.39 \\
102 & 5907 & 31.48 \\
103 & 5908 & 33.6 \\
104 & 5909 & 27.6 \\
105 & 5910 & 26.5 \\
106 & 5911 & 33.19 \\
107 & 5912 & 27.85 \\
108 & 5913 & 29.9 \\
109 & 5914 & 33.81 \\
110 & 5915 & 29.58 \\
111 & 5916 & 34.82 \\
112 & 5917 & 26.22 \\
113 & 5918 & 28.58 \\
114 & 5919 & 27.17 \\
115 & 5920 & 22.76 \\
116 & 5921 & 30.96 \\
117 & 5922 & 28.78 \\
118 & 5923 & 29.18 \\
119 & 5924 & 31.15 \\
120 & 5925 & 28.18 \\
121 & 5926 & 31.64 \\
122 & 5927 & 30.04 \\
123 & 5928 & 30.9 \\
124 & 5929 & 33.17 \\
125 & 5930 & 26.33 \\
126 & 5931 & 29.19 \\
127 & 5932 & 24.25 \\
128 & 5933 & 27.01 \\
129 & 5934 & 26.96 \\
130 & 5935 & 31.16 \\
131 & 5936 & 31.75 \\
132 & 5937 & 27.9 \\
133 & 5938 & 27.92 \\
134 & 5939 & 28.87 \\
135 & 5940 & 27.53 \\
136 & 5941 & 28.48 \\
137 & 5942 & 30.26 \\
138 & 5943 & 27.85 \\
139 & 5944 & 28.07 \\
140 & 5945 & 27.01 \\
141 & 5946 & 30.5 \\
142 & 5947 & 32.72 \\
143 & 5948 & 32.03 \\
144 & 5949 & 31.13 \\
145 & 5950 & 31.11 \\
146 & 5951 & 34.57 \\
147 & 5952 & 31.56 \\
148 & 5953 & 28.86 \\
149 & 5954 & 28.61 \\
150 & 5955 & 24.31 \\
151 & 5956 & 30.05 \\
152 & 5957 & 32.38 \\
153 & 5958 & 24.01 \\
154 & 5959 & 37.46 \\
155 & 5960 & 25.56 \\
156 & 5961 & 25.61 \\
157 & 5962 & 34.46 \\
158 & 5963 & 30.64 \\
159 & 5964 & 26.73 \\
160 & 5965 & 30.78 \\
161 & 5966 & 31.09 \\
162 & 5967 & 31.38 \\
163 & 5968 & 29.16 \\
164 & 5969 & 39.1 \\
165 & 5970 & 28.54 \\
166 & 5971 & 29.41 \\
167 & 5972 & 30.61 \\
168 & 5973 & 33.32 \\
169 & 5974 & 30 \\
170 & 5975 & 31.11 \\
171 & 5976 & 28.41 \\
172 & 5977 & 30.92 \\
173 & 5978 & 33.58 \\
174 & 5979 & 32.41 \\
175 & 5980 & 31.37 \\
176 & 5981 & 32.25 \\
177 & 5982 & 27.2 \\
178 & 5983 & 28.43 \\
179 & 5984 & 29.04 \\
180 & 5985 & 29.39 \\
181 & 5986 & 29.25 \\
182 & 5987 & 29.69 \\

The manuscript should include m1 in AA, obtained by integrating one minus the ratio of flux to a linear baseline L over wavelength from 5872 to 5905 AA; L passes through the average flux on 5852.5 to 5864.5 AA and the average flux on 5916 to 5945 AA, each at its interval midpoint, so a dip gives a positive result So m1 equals 1.5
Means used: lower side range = 30.1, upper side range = 28.7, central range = 28.2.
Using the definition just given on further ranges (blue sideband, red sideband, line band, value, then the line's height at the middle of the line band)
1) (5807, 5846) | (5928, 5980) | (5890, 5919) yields 2.0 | 30.3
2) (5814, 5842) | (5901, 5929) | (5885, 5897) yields 1.8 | 29.8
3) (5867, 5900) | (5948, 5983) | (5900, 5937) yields 0.1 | 29.4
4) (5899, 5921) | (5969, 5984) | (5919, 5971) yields 0.8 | 30.1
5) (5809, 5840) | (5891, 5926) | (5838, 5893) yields -0.6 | 29.7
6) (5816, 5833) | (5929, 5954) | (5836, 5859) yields -0.5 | 30.1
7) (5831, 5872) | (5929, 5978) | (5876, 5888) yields 0.3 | 30.5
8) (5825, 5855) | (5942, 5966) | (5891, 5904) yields 1.6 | 30.5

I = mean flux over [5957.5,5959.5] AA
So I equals 30.7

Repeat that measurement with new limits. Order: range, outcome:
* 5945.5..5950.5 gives 31.5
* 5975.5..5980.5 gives 31.3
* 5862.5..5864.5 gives 29.9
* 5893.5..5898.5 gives 25.1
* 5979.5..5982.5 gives 30.3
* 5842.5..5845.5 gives 30.1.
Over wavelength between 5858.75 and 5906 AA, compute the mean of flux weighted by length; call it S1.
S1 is 28.8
